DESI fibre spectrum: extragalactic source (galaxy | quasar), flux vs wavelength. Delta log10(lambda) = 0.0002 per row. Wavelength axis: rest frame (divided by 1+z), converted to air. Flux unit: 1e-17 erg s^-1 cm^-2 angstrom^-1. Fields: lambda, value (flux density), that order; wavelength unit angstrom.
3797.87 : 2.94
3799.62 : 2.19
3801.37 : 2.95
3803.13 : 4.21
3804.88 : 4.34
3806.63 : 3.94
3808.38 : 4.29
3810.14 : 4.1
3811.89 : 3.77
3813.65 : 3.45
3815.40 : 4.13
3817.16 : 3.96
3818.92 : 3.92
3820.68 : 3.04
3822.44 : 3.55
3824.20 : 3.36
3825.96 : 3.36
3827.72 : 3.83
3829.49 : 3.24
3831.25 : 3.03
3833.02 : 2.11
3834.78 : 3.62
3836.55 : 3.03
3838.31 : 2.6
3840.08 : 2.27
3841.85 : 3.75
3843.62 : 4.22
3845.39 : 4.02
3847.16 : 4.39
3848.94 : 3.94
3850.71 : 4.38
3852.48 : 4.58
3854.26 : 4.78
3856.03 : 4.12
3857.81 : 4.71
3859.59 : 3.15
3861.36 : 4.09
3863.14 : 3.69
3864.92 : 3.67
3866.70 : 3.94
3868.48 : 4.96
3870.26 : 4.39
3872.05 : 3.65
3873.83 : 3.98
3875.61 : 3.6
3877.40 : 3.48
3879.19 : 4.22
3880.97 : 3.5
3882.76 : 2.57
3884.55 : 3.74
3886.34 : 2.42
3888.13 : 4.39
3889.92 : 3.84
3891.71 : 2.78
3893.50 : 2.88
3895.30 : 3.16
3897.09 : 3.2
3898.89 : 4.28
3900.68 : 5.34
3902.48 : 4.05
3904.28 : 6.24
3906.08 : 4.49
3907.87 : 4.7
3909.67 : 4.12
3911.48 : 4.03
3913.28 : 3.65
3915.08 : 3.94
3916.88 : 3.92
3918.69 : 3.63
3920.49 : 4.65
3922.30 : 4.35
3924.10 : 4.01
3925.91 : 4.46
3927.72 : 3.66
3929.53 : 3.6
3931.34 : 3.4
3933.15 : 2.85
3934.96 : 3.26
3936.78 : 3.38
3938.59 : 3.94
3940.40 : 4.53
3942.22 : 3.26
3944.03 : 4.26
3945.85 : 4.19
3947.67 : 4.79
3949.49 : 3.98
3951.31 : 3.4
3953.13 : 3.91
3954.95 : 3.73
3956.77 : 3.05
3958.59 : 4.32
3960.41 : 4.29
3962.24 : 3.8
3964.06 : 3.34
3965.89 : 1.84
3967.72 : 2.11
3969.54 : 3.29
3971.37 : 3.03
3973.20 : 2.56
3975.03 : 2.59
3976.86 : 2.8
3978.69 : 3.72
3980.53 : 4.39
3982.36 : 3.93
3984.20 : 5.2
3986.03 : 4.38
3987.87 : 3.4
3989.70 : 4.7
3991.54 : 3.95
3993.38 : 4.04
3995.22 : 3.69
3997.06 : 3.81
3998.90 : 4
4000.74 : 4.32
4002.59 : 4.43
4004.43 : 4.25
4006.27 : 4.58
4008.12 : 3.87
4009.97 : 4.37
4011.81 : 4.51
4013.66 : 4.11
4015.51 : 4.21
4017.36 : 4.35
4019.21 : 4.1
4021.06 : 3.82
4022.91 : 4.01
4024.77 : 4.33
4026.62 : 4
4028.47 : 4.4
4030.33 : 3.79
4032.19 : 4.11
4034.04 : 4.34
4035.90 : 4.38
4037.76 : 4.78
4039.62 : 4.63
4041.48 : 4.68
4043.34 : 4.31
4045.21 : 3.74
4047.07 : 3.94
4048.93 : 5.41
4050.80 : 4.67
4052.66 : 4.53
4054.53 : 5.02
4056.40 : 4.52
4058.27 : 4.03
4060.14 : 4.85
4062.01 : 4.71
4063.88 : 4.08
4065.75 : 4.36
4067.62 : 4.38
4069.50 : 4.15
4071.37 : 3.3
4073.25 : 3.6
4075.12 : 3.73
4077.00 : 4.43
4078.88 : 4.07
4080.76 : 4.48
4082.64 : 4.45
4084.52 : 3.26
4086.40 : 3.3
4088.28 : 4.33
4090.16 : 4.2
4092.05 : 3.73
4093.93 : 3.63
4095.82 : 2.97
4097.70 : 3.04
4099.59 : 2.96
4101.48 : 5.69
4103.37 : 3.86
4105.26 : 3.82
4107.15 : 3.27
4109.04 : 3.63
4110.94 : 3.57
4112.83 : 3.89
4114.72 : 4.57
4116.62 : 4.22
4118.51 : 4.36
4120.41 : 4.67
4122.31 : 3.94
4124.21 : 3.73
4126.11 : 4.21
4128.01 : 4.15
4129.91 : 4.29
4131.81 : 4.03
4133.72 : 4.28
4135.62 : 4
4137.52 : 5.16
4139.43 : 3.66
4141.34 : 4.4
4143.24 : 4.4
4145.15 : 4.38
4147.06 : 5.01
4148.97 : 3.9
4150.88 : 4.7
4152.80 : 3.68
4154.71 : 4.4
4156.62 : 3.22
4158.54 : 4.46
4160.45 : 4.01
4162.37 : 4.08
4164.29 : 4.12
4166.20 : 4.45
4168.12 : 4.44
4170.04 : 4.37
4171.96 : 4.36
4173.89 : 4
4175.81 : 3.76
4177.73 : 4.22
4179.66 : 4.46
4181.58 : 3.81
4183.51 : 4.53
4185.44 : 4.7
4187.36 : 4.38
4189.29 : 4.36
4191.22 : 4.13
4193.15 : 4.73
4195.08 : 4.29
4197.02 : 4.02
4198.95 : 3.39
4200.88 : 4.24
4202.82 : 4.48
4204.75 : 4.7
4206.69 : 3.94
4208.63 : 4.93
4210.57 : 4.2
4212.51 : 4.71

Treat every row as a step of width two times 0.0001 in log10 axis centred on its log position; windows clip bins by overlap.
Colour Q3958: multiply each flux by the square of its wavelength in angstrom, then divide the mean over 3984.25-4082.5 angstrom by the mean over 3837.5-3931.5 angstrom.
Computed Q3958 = 1.2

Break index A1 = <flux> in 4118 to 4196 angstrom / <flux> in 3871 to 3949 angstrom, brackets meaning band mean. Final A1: 1.10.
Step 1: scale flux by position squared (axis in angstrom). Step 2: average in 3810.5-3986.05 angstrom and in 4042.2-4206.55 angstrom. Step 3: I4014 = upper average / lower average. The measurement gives 1.24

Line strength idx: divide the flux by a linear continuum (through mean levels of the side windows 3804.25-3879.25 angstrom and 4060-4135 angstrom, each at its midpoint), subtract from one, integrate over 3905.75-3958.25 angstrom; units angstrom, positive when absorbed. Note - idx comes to -0.6 angstrom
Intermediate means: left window 3.78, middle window 3.9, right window 4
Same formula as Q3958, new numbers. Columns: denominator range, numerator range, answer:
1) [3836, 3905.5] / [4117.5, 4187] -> 1.26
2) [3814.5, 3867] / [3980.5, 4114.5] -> 1.25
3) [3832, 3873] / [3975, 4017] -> 1.15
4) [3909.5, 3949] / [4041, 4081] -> 1.18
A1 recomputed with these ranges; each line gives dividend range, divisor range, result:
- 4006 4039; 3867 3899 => 1.17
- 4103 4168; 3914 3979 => 1.15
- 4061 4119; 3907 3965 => 1.01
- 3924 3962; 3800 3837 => 1.07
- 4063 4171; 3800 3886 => 1.09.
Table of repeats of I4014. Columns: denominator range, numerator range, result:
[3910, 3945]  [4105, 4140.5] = 1.17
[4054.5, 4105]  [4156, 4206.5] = 1.10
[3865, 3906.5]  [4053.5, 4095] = 1.17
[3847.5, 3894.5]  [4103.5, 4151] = 1.24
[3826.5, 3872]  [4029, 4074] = 1.27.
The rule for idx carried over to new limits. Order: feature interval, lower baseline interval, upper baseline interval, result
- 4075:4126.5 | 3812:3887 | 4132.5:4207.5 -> 2.44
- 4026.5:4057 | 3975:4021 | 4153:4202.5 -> -2.37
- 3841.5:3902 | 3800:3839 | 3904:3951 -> -2.00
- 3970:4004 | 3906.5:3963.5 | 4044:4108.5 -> 1.19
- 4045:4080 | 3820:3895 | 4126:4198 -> -2.18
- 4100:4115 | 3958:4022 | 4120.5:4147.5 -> 0.73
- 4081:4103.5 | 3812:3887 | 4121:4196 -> 1.72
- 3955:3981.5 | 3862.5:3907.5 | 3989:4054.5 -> 5.62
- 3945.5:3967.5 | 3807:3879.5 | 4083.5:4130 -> 0.92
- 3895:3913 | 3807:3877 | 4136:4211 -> -2.43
